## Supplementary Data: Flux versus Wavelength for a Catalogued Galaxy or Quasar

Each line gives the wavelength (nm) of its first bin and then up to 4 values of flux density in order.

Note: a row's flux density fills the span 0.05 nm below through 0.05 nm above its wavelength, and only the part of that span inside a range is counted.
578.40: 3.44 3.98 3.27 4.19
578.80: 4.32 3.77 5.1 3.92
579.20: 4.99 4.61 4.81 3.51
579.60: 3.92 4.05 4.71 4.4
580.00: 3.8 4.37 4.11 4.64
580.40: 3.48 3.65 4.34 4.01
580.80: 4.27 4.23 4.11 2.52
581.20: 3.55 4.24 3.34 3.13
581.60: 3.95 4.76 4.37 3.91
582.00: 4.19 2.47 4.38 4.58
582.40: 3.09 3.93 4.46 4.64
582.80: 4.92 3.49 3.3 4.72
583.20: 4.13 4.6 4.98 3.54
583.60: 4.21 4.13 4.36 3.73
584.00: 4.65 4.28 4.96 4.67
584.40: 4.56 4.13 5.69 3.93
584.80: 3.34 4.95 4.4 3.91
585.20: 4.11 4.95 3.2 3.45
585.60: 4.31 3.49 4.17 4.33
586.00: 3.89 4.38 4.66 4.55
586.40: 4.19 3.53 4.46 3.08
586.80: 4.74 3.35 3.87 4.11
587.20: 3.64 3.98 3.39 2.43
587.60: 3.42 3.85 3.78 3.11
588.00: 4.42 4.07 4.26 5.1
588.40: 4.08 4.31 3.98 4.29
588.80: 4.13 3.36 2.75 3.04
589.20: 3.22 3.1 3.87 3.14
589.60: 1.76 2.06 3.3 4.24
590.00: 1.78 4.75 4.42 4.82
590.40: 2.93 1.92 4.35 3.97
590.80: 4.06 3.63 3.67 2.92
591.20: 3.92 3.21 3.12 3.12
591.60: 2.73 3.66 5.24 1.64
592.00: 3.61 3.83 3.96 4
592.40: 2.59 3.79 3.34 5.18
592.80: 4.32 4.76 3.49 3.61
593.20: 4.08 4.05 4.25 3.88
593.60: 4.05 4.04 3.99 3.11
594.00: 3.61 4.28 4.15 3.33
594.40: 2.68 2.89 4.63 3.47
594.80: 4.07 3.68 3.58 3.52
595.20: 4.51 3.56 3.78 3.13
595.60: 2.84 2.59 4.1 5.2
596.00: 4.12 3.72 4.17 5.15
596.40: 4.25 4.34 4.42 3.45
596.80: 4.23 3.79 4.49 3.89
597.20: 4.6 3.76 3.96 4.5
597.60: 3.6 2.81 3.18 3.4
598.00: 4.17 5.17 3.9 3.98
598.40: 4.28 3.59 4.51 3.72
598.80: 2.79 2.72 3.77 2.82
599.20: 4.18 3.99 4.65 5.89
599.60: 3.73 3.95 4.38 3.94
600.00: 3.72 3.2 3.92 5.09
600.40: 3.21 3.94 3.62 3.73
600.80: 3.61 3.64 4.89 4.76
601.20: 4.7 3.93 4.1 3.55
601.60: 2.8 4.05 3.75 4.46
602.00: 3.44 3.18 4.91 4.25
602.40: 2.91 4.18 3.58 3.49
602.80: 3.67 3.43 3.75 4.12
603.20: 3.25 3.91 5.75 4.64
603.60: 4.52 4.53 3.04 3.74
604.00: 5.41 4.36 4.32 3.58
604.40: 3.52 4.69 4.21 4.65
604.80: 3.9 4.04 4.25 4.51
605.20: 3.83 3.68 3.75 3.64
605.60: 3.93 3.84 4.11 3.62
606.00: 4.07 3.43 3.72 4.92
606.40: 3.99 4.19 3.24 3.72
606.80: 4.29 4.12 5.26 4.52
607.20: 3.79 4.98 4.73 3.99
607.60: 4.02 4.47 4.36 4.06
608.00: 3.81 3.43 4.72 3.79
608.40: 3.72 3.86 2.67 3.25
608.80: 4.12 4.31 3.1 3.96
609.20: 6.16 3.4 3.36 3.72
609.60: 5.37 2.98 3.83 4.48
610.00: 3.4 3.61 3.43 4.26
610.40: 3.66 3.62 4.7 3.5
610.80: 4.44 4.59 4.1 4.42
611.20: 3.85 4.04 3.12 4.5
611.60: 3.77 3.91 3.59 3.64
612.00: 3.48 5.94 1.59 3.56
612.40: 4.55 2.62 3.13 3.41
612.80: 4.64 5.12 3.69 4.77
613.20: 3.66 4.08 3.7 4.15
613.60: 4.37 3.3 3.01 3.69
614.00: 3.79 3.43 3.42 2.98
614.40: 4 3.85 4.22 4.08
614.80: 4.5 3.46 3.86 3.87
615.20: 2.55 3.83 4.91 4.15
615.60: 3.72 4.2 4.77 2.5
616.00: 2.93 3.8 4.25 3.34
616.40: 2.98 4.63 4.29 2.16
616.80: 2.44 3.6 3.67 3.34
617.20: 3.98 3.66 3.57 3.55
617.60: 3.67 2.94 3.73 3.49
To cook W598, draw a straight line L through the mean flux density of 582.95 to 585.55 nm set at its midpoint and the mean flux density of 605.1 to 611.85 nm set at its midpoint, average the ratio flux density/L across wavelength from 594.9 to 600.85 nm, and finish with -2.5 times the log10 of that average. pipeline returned 0.05 mag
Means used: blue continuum 4.26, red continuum 3.99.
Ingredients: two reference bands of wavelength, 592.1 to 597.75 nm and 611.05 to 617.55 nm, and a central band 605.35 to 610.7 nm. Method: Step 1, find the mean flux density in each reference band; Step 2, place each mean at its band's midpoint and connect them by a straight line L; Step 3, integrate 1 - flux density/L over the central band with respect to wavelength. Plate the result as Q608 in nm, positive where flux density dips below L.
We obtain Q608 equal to -0.28 nm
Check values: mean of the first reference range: 3.88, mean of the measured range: 3.99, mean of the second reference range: 3.75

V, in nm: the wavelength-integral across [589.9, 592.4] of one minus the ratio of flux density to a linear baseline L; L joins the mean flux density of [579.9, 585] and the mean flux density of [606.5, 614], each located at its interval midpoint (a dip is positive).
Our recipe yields 0.32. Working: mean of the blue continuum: 4.12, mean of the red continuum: 3.95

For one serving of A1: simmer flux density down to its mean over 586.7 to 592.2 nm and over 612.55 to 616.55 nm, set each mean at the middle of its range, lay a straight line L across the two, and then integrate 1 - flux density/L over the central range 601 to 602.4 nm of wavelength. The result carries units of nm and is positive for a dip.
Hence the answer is -0.11 nm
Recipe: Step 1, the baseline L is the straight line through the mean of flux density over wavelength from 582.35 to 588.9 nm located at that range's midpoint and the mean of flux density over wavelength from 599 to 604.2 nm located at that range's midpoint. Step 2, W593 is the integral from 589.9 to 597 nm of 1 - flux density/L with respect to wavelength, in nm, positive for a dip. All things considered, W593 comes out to 0.50 nm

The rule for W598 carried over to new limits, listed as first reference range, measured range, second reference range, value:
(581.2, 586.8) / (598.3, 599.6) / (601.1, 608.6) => 0.04 mag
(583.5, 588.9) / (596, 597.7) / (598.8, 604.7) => -0.02 mag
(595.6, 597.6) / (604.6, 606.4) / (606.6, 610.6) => 0.01 mag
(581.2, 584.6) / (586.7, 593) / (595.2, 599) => 0.11 mag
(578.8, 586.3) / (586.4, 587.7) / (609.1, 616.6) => 0.12 mag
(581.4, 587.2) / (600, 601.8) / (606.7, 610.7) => 0.04 mag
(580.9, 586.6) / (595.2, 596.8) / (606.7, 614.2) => 0.02 mag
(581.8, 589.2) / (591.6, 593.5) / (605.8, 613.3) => 0.05 mag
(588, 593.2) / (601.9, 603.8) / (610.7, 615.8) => -0.06 mag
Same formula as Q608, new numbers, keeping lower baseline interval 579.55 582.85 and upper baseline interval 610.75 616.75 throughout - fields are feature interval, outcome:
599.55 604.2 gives -0.11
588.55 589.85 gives 0.24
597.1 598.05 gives 0.03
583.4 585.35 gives -0.18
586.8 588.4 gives 0.06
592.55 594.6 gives 0.03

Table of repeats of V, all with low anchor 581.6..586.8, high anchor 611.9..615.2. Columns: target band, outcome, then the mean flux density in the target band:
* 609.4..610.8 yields -0.02 nm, 3.89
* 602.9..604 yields -0.06 nm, 4.15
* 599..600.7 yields -0.01 nm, 4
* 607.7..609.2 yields -0.02 nm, 3.9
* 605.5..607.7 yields -0.13 nm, 4.12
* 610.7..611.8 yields -0.06 nm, 4.03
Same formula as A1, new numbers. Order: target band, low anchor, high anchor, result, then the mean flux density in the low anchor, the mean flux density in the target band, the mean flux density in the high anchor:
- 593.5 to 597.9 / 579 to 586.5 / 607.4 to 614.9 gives 0.210 nm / 4.15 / 3.84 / 3.89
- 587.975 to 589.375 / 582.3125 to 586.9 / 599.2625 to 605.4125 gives 0.103 nm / 4.2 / 3.86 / 4.04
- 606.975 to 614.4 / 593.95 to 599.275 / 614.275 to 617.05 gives -0.363 nm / 3.83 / 3.92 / 3.7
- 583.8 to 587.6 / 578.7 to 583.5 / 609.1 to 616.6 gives -0.023 nm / 4.1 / 4.09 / 3.87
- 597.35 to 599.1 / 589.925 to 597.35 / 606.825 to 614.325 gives 0.038 nm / 3.78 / 3.74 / 3.93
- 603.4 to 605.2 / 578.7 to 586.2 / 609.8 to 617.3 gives -0.168 nm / 4.15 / 4.26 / 3.79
